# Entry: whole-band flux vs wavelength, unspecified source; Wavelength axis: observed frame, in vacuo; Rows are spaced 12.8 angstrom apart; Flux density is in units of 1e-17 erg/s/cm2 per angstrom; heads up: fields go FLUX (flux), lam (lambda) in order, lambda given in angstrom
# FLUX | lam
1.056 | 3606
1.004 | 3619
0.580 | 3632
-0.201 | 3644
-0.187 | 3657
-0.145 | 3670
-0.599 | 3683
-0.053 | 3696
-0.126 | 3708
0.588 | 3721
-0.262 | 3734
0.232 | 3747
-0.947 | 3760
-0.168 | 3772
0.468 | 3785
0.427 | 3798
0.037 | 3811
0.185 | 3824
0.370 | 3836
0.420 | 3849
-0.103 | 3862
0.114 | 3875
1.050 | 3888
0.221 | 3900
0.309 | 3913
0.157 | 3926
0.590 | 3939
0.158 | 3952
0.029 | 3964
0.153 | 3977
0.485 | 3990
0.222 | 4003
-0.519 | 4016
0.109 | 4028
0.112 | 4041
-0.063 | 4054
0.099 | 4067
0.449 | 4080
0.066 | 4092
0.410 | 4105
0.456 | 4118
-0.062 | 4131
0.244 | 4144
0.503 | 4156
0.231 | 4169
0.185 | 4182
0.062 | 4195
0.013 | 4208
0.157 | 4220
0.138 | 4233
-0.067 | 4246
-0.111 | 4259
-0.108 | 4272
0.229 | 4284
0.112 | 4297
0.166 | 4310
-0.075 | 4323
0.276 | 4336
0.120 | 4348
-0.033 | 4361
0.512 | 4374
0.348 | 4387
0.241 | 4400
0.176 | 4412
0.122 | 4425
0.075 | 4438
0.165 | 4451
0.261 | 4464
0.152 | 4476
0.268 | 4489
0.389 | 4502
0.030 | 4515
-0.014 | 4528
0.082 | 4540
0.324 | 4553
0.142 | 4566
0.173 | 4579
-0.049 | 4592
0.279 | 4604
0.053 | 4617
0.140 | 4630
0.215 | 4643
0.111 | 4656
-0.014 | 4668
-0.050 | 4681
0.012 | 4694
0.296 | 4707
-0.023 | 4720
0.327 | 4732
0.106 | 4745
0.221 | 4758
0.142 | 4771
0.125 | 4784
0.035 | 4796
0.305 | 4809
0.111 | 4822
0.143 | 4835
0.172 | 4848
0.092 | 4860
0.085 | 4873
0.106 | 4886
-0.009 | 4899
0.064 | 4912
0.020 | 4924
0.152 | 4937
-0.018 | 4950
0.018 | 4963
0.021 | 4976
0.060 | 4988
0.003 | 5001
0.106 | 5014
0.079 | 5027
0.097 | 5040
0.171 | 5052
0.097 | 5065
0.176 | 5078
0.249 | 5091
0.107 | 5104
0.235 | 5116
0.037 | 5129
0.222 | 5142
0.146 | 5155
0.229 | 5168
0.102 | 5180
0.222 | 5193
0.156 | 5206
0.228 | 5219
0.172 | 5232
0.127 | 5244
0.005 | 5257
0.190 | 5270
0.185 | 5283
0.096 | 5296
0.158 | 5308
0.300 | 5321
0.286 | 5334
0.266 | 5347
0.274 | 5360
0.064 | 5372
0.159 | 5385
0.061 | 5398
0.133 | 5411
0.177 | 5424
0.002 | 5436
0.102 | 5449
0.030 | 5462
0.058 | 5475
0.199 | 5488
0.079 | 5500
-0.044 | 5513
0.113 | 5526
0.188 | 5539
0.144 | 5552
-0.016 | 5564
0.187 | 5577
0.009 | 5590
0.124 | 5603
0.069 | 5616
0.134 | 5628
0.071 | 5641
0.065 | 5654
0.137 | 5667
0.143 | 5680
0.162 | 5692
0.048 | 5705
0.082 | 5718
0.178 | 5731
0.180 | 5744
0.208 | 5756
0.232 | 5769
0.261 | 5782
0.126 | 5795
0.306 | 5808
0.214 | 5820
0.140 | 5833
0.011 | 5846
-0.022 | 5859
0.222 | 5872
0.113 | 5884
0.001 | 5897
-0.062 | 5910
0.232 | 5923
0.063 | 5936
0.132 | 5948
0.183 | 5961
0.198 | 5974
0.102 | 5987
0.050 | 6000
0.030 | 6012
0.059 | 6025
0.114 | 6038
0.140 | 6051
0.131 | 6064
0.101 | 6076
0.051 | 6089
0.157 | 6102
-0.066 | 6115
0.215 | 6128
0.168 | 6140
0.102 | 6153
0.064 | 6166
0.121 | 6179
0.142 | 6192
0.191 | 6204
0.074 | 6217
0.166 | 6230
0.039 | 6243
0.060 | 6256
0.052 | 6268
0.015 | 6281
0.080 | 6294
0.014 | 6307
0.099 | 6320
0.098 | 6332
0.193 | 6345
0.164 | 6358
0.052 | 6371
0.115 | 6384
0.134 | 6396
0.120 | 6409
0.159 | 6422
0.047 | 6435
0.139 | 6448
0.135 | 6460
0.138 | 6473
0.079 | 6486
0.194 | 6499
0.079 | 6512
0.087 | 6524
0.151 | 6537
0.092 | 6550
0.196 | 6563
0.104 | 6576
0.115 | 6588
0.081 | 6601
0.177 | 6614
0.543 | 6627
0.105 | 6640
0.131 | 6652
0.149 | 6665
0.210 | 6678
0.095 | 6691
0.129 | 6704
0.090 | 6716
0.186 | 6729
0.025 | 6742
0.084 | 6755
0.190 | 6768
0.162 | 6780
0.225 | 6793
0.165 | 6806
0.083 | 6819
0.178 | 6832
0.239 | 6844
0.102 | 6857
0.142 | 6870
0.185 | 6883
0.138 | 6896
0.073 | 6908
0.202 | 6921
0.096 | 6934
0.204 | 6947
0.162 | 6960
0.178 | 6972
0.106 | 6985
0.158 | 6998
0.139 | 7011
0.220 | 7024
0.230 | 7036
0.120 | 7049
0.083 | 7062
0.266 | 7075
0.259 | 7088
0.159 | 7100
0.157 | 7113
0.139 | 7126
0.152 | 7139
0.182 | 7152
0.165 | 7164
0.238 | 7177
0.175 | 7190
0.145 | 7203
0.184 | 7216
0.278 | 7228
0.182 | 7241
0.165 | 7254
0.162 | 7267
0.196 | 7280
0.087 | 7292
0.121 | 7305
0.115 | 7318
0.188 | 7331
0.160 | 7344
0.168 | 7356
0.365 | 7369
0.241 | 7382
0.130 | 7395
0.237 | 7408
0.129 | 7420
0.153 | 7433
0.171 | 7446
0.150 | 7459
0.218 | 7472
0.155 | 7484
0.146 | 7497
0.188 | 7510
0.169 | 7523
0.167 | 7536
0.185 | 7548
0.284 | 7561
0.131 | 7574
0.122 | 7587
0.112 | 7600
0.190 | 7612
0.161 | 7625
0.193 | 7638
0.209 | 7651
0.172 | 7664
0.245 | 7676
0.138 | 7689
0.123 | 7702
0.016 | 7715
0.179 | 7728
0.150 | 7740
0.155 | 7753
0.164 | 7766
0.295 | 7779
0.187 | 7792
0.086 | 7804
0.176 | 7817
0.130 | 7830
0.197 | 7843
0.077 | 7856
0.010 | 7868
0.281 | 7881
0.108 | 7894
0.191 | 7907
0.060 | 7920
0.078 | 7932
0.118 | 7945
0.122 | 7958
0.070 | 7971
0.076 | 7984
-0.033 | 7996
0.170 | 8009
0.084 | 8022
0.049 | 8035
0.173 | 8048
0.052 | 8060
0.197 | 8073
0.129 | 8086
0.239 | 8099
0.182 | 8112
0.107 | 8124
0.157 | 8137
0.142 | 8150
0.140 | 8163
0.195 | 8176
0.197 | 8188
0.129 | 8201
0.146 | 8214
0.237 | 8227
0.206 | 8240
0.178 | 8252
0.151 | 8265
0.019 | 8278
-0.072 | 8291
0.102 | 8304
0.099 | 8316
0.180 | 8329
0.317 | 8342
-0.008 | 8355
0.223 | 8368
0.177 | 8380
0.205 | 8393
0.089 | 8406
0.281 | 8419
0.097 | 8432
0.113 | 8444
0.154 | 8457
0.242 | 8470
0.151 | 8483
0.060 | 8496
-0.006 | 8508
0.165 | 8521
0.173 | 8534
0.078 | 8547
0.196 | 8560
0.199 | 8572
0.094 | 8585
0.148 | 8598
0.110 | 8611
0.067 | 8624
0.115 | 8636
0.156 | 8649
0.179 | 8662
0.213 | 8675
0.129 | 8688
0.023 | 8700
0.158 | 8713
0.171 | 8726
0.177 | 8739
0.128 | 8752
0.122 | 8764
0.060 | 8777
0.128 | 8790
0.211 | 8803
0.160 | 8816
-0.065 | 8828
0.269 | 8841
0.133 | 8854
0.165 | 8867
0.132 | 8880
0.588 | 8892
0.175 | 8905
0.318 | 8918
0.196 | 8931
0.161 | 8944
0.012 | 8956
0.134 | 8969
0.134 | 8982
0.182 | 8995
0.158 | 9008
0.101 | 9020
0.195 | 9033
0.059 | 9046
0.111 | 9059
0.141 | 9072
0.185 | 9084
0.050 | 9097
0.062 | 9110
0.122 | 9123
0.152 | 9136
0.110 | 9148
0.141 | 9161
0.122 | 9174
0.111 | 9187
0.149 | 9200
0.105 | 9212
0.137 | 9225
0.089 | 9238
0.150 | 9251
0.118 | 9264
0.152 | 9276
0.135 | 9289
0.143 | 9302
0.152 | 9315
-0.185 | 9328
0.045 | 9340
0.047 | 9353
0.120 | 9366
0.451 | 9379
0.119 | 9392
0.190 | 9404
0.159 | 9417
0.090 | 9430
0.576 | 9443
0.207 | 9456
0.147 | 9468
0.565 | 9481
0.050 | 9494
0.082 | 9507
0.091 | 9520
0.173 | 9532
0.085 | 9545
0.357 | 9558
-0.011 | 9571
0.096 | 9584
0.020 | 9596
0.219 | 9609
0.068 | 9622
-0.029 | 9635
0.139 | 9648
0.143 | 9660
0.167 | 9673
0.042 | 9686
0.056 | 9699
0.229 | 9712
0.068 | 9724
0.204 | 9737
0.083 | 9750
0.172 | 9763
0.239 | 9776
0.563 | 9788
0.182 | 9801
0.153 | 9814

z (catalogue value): 0.776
